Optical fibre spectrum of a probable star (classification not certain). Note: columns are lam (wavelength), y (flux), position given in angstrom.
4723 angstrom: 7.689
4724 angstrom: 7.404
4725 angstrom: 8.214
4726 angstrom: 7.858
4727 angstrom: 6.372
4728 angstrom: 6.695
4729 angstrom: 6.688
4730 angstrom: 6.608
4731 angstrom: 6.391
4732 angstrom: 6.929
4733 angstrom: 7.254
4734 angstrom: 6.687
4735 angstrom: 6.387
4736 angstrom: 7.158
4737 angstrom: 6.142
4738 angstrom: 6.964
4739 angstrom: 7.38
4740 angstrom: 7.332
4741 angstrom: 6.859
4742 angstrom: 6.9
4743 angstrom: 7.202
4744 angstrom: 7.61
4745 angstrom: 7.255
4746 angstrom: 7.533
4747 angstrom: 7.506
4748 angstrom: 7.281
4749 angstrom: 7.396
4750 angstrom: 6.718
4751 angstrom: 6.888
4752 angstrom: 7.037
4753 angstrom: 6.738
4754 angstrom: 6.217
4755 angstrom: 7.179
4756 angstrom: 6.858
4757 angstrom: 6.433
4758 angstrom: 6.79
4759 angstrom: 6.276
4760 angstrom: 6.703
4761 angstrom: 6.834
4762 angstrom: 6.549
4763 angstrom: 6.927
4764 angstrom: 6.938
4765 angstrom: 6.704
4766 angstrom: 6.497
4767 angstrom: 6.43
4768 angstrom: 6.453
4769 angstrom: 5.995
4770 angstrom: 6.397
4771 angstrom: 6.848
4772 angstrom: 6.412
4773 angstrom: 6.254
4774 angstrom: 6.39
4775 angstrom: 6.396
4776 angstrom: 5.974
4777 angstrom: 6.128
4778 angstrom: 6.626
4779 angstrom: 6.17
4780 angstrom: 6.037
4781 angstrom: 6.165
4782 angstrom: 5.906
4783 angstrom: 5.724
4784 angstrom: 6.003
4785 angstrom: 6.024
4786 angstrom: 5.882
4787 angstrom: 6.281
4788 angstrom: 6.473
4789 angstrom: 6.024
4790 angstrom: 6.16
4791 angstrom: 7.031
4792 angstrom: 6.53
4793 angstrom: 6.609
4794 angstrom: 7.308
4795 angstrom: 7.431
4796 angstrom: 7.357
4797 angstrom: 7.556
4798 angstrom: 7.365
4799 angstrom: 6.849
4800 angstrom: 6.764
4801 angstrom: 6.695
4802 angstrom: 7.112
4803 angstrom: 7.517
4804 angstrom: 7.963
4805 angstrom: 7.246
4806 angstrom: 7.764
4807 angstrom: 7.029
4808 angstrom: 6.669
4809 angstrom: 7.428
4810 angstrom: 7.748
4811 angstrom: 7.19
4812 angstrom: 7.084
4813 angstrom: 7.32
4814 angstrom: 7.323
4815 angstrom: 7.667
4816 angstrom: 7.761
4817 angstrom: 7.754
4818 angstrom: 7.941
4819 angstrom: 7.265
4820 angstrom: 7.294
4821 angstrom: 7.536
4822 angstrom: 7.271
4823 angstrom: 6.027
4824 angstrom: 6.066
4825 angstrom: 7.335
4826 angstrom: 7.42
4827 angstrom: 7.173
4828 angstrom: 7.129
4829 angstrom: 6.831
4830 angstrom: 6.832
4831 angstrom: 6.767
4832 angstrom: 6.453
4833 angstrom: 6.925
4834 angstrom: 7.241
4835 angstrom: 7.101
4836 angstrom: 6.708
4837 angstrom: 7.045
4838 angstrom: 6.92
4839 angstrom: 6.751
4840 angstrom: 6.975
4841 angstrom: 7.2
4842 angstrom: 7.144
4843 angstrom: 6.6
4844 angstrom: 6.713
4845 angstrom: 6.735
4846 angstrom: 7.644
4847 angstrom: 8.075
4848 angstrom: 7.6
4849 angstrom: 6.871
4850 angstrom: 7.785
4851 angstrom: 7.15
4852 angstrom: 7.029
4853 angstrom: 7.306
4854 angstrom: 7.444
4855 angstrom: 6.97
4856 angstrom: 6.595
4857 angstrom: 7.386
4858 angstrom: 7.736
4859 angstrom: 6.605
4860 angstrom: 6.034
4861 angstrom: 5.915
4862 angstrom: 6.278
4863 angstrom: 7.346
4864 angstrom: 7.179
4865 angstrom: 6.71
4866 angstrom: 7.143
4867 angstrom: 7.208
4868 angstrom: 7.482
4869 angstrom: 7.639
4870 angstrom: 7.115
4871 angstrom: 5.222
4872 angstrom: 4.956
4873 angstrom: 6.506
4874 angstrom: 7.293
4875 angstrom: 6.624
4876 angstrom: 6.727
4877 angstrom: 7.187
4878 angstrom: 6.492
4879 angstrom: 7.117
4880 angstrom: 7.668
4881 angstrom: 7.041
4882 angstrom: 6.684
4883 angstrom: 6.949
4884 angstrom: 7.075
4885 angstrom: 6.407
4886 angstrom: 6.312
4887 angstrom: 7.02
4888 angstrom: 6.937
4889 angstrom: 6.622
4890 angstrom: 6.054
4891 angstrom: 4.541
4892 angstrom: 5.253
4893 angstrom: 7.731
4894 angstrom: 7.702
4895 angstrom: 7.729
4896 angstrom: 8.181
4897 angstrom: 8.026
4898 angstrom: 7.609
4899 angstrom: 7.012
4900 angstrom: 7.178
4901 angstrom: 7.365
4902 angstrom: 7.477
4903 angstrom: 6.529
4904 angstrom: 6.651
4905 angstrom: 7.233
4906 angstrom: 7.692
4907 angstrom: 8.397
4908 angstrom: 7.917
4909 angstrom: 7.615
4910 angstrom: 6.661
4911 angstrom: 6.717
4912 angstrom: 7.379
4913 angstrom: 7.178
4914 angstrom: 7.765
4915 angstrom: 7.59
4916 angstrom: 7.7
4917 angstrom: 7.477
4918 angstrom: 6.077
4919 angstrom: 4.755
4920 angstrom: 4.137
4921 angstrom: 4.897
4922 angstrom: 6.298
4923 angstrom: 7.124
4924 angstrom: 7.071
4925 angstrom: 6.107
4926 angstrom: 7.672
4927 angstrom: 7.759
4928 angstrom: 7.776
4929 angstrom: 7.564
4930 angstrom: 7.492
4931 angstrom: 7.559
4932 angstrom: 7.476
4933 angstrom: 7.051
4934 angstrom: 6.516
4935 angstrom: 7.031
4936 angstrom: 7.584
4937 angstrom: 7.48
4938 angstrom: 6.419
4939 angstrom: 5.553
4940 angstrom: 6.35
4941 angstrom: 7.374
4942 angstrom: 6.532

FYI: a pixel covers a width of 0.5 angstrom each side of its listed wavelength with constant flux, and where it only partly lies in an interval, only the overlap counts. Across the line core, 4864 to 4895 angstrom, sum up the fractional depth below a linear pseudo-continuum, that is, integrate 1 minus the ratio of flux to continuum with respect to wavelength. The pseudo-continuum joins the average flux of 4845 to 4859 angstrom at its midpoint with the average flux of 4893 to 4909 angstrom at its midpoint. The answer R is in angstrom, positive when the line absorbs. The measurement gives 2.87 angstrom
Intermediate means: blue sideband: 7.3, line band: 6.74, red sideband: 7.52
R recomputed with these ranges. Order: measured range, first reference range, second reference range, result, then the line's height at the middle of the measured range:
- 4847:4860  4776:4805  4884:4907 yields -0.65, 6.85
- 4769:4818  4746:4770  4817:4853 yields 0.80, 6.91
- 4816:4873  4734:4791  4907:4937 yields -1.54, 6.81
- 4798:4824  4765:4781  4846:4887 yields -2.71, 6.58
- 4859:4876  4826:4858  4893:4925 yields 0.99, 7.08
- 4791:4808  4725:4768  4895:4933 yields -0.51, 6.96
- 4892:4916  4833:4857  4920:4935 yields -1.47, 6.98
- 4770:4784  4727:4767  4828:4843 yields 1.33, 6.89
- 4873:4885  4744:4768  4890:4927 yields -0.01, 6.94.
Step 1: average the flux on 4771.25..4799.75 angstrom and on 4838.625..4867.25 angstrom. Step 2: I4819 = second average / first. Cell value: 1.1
